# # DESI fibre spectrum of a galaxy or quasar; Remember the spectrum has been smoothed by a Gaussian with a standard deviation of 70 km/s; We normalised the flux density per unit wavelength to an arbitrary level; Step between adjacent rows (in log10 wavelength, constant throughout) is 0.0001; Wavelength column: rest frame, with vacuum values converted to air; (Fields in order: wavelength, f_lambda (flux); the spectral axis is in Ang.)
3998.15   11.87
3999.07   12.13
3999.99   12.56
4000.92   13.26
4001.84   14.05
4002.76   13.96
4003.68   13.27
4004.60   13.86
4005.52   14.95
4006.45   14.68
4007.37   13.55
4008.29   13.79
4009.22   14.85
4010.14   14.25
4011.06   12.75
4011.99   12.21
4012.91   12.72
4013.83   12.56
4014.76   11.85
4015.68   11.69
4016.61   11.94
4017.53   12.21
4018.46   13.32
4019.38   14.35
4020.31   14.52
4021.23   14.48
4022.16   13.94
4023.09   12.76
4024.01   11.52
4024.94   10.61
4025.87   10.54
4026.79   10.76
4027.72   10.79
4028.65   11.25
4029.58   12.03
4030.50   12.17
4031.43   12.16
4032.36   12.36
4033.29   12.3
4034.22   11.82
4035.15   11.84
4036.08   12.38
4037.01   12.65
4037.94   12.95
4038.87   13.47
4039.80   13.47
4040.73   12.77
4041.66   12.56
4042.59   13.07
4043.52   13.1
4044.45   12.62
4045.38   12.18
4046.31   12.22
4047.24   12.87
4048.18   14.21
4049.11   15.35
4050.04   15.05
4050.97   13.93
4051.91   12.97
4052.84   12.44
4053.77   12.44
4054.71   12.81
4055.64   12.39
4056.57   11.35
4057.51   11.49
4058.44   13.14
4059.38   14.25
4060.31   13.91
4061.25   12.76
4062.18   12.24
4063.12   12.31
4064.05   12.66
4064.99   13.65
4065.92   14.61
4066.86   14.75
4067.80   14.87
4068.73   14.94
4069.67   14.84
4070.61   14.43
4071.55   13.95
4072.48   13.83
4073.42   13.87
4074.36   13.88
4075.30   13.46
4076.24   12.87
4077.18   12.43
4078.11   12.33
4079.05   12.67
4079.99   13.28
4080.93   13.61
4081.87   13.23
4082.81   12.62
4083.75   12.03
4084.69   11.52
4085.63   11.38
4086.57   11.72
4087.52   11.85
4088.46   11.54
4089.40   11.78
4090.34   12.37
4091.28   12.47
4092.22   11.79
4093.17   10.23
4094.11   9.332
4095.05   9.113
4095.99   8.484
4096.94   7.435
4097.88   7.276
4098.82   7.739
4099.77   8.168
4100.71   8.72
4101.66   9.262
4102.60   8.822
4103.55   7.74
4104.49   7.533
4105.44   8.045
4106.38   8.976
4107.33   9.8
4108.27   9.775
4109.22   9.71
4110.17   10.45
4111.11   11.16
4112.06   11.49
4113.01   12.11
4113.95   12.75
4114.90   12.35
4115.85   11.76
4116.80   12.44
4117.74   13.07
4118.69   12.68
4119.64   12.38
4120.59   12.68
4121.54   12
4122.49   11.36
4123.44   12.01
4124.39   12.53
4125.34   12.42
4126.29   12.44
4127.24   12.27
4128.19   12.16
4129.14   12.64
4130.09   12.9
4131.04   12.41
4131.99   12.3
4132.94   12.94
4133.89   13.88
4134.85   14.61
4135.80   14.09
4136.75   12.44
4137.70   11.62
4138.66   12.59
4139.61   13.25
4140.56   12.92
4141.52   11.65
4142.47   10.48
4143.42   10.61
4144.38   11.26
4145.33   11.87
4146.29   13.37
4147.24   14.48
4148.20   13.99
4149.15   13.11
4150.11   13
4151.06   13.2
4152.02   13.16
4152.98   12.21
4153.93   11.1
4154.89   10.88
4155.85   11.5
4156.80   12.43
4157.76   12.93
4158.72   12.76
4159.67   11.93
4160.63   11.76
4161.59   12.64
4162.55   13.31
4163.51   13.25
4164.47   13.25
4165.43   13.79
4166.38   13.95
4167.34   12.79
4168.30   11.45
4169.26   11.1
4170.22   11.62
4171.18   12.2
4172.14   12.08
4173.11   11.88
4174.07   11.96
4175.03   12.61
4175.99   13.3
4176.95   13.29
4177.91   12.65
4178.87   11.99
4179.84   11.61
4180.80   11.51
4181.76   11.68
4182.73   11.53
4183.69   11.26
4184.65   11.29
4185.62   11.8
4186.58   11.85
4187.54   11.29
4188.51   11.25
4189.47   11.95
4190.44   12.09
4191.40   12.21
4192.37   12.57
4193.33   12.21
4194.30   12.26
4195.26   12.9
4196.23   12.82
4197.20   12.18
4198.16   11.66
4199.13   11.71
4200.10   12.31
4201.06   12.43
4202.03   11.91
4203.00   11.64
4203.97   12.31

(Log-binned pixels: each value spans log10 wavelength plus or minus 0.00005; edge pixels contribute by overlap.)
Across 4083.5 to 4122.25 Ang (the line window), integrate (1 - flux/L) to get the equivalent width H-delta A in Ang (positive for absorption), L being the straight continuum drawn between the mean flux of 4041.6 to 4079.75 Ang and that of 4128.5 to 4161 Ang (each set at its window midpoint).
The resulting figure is 7.2 Ang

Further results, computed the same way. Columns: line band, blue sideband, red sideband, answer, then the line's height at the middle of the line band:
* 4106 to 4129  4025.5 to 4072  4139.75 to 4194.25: 1.5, 12.5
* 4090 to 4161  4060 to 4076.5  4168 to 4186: 7.1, 12.8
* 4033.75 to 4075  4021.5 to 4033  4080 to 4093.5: -4.6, 11.9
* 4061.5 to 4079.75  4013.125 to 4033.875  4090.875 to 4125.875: -3.8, 11.3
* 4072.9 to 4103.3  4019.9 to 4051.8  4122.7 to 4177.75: 3.5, 12.6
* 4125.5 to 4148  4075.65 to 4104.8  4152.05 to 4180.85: -1.7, 11.7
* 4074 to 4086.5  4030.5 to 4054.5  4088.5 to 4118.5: -1.7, 11.2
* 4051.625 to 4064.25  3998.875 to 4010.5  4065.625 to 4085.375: 0.9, 13.6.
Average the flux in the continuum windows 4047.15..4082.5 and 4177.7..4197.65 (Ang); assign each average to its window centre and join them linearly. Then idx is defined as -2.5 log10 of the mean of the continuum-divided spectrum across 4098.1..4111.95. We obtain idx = 0.390 mag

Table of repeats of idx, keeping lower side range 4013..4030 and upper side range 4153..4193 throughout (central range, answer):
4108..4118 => 0.060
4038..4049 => -0.066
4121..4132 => -0.008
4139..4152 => -0.035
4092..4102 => 0.359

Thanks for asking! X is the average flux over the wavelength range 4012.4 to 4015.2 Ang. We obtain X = 12.4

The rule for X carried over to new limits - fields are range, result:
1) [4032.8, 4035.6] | 12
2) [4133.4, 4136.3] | 14.2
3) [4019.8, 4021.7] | 14.5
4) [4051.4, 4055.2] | 12.7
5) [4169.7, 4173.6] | 11.9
